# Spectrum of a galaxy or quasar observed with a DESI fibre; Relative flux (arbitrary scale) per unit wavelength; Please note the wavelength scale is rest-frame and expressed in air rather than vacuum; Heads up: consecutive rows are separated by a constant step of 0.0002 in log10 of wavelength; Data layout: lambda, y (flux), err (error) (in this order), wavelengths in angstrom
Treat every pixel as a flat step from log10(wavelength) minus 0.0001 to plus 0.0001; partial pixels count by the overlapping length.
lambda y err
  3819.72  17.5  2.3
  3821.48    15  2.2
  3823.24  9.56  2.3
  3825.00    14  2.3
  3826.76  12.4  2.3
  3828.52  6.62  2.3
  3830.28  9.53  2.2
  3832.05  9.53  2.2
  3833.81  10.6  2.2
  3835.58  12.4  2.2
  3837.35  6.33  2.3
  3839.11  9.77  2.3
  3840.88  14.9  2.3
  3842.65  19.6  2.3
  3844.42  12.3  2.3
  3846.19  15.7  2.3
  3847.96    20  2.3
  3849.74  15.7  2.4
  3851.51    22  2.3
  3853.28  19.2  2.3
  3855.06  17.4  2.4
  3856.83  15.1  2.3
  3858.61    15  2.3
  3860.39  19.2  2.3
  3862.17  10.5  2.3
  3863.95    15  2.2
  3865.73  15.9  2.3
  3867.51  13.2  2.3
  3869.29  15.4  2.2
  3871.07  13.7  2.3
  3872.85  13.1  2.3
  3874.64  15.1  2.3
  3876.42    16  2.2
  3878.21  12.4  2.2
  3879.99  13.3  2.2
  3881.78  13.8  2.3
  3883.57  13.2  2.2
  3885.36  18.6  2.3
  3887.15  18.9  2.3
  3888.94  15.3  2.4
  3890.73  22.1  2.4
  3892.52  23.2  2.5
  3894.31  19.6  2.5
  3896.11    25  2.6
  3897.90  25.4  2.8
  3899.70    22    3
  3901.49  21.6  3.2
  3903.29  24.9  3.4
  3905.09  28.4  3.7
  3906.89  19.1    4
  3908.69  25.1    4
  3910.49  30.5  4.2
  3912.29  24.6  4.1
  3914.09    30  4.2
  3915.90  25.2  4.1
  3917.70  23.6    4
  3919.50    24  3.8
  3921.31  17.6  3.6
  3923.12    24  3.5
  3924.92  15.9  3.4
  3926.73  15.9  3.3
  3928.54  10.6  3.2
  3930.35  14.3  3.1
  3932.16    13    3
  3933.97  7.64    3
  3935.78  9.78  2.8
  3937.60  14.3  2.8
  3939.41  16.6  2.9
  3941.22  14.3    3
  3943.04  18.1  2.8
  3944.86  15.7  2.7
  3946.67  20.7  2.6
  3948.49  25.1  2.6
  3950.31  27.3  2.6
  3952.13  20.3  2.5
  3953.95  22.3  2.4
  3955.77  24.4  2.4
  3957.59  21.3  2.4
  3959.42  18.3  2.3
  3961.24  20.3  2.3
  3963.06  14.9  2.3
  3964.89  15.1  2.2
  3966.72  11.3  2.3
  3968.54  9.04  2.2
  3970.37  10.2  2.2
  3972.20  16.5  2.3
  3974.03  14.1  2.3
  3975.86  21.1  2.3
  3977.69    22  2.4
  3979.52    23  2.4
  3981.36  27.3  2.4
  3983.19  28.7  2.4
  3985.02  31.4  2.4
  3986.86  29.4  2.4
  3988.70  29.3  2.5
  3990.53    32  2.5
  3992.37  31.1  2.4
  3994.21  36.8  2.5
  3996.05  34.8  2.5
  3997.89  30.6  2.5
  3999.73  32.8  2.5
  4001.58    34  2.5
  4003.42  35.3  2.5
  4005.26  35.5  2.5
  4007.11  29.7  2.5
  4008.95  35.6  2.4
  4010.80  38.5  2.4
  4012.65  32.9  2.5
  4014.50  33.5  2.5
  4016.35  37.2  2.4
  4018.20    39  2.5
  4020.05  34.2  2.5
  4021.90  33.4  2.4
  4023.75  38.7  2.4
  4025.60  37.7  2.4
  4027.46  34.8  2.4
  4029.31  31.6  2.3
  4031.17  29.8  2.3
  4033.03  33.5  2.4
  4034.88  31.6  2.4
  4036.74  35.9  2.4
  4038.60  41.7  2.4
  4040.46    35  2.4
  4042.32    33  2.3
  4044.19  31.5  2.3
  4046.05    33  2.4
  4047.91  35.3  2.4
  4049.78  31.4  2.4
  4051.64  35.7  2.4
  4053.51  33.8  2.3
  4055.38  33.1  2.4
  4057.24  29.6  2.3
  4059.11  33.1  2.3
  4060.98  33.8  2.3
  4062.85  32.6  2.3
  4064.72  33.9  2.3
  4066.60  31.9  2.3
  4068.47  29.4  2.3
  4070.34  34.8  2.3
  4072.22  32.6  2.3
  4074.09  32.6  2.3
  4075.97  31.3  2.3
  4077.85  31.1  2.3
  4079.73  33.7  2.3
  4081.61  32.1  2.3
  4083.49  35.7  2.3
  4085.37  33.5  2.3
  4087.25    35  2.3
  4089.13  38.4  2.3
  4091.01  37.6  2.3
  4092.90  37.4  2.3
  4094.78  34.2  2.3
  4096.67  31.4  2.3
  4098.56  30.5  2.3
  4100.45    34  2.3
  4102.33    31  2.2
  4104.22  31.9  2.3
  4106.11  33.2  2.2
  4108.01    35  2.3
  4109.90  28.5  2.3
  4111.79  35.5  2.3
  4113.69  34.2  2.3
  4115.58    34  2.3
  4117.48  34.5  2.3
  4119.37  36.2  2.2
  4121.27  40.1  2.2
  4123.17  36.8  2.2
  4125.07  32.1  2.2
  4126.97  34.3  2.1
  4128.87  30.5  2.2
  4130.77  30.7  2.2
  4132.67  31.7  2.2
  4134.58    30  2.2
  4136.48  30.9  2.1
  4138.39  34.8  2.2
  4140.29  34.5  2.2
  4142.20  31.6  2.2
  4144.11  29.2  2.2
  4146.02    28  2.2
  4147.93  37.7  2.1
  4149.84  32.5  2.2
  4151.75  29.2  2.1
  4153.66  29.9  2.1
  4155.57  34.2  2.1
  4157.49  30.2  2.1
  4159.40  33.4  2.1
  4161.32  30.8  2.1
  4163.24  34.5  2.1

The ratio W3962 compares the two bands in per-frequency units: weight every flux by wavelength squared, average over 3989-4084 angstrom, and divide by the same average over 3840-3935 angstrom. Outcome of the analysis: 1.98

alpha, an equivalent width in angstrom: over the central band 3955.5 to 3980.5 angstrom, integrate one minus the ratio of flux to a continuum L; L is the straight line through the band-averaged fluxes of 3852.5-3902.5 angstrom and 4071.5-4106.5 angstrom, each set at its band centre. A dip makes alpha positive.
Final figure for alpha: 7.3 angstrom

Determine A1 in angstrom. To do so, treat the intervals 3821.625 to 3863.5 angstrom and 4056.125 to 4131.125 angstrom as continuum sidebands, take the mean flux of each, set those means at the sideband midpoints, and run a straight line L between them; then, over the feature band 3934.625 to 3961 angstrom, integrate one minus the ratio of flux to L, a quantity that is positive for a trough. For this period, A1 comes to 3.6 angstrom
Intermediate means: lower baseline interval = 13.8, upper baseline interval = 33.5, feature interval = 19.1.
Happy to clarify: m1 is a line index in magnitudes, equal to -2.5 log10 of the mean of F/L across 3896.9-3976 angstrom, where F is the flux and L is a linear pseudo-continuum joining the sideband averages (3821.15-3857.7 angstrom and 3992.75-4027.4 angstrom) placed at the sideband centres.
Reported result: 0.29 mag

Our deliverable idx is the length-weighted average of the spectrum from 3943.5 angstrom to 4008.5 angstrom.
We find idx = 24.4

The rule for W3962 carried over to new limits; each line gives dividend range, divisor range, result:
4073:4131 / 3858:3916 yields 1.96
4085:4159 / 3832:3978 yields 2.09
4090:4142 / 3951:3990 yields 1.74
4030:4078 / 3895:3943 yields 1.77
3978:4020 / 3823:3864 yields 2.53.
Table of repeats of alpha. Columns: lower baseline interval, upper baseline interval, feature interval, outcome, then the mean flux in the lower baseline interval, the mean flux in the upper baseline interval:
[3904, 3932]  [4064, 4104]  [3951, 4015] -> 1.8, 21.7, 33.4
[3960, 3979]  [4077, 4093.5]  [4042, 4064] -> -2.6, 15.7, 34.9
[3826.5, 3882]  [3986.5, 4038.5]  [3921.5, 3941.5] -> 7.9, 14.1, 34.1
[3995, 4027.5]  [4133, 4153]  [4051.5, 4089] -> 0.5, 34.9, 31.8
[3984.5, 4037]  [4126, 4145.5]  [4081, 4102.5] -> -1.3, 33.8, 31.7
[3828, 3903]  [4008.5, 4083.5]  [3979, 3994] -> -0.8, 15.9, 33.8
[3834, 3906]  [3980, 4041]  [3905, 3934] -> 2.4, 17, 33.7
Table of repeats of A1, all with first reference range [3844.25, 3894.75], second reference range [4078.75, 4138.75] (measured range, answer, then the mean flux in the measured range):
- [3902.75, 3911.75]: -3.1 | 25.6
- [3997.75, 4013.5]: -4.7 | 34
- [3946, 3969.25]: 3.3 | 19.3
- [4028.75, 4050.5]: -3.8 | 33.7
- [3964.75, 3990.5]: 3.3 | 21.2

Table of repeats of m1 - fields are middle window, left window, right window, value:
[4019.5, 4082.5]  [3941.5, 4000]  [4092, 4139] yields -0.172 mag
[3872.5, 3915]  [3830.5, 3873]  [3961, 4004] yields -0.146 mag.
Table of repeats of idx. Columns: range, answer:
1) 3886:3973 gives 19.4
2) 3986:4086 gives 33.6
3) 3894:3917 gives 24.8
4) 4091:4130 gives 33.8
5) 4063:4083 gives 32.4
